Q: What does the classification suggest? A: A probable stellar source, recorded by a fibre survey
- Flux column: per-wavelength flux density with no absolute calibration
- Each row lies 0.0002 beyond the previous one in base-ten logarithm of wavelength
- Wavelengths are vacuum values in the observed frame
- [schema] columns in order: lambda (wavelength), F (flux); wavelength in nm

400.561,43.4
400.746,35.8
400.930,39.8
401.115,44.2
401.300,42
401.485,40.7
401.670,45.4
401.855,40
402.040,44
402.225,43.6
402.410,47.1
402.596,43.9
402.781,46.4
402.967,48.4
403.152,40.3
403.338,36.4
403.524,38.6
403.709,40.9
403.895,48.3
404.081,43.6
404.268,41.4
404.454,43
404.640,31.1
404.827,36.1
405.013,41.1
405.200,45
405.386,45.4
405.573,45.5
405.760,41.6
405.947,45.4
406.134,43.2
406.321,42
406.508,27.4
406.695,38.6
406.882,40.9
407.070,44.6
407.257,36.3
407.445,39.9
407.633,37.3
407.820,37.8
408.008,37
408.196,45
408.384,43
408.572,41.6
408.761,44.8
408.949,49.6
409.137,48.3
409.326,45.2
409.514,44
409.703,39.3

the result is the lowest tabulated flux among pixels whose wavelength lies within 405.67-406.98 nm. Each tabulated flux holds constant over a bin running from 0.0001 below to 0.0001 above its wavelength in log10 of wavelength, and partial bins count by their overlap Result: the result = 27.4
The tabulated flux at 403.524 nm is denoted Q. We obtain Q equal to 38.6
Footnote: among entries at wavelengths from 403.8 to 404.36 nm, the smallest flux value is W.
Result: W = 41.4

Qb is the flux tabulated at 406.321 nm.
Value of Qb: 42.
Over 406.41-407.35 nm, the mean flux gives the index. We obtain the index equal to 37.6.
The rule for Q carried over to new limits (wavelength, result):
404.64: 31.1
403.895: 48.3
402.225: 43.6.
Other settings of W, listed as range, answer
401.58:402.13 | 40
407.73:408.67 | 37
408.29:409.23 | 41.6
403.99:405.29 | 31.1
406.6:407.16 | 38.6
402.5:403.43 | 36.4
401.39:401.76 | 40.7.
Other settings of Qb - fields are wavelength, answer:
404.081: 43.6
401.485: 40.7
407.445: 39.9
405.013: 41.1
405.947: 45.4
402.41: 47.1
